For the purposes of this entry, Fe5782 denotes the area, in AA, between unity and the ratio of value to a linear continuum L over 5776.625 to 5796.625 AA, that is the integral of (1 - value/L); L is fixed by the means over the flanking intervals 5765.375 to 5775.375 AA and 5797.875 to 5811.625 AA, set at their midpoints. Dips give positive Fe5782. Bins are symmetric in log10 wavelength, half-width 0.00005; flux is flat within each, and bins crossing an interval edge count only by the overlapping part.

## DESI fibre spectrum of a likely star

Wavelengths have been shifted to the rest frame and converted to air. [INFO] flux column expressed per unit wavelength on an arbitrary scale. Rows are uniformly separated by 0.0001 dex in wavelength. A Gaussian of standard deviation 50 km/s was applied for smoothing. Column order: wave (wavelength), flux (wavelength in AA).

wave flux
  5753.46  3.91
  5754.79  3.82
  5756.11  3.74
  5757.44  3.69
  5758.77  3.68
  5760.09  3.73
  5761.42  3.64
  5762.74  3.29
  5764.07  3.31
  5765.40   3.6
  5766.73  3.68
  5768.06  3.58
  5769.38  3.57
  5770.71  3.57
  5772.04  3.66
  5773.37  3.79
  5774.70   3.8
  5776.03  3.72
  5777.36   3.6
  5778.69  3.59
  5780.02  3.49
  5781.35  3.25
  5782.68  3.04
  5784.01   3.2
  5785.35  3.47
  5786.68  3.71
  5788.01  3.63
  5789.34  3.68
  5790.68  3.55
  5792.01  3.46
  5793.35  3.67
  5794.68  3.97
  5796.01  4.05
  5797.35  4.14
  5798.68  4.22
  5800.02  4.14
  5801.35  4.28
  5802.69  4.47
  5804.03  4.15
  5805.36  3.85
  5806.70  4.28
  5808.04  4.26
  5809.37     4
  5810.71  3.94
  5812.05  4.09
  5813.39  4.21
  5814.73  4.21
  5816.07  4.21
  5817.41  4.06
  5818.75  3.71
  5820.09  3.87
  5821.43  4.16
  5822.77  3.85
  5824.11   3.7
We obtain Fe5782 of 1.7 AA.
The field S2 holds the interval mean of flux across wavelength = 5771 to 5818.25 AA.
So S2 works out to 3.85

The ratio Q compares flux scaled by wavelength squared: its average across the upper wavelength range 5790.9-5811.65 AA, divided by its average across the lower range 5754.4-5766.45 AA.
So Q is 1.14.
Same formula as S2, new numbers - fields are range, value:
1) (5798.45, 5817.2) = 4.16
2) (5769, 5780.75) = 3.64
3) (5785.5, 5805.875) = 3.92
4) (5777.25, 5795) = 3.51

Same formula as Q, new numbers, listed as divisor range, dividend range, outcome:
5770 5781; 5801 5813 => 1.15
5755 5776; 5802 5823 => 1.14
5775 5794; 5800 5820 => 1.18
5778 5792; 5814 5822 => 1.18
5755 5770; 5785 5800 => 1.07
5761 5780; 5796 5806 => 1.17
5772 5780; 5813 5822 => 1.12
